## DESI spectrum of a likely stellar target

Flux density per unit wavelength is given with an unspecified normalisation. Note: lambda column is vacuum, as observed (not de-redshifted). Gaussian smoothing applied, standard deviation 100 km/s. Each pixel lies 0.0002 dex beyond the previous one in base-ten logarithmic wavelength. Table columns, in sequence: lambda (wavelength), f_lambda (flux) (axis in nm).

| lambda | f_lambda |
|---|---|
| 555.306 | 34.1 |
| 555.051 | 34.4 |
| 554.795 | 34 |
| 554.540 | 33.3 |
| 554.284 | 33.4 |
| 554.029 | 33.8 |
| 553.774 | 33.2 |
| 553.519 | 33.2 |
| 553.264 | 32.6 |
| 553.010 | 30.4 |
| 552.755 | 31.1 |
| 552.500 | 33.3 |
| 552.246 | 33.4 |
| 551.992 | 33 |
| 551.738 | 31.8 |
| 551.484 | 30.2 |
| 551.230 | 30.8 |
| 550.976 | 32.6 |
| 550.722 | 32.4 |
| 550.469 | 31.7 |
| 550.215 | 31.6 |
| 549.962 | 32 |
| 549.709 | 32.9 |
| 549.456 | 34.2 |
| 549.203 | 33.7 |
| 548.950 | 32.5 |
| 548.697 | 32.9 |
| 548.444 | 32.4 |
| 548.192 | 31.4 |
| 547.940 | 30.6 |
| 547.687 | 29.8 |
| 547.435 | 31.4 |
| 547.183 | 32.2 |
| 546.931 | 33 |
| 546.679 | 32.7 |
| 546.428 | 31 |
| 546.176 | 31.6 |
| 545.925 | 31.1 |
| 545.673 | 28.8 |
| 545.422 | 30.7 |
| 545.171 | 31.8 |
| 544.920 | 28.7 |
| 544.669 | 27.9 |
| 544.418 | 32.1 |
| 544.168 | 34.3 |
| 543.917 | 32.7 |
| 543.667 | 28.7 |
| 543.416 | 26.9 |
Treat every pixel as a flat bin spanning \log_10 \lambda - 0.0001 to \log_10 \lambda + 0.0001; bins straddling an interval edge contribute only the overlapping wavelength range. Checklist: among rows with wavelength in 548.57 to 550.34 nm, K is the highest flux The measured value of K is 34.2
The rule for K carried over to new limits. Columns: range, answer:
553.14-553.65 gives 33.2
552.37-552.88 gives 33.3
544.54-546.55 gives 31.8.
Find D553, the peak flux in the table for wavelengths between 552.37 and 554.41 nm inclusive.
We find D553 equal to 33.8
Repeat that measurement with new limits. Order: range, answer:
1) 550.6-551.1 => 32.6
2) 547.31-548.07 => 31.4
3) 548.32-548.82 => 32.9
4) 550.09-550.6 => 31.7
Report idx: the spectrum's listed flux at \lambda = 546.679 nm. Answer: 32.7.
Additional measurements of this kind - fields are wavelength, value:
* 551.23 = 30.8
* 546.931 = 33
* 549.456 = 34.2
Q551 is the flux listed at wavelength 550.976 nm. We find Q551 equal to 32.6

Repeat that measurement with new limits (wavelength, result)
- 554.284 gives 33.4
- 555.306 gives 34.1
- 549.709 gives 32.9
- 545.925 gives 31.1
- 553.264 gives 32.6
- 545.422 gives 30.7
